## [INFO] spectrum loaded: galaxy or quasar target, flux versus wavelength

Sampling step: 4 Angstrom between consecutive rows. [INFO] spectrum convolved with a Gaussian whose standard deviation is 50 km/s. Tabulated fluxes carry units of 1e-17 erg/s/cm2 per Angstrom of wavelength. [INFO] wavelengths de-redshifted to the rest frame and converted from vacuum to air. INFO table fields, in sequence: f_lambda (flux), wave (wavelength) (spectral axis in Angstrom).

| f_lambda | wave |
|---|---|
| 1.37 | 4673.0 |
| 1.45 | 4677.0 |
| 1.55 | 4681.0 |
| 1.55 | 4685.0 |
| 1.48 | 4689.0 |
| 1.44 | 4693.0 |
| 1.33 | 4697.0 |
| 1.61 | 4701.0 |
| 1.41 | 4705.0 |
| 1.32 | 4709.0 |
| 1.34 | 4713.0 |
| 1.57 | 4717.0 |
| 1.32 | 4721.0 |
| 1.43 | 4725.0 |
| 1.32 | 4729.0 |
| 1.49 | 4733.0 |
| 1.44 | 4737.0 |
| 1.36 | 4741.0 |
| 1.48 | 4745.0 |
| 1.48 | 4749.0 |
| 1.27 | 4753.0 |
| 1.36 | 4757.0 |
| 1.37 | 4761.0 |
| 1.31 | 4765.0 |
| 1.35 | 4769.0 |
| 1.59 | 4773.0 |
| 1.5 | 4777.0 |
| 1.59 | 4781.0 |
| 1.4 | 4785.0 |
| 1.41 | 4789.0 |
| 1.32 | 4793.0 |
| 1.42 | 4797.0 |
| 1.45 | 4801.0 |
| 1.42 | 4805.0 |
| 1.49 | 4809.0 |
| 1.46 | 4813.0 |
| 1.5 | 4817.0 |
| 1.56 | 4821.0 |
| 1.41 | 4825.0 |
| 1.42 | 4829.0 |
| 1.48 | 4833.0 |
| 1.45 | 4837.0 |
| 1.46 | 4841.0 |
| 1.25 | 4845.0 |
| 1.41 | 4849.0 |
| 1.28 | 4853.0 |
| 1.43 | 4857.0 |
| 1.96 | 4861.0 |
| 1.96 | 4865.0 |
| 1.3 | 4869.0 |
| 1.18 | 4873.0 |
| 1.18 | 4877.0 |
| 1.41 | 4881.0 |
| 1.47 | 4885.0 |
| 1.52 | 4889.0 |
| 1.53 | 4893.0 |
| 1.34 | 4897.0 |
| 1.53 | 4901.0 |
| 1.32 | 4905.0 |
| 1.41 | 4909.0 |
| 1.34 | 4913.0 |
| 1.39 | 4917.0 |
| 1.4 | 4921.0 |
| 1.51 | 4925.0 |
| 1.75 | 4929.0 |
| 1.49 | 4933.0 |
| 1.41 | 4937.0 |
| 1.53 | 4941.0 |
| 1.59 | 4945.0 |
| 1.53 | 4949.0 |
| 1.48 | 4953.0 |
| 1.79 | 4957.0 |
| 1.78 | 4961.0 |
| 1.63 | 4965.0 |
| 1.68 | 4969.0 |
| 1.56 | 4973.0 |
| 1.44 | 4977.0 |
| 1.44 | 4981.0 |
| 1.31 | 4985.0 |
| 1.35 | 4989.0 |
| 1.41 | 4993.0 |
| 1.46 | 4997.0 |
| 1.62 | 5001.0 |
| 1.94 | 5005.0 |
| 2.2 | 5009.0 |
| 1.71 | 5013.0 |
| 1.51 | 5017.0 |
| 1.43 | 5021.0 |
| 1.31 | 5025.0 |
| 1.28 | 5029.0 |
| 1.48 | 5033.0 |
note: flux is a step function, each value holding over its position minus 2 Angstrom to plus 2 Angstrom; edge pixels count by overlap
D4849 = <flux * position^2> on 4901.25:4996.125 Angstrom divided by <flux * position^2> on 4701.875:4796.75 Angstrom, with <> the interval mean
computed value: 1.15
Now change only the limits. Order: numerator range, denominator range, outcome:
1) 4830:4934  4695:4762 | 1.10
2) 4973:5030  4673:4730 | 1.21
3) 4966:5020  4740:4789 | 1.22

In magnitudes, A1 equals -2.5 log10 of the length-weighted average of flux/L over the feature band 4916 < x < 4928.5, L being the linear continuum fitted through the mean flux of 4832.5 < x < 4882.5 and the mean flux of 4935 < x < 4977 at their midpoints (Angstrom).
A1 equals 0.047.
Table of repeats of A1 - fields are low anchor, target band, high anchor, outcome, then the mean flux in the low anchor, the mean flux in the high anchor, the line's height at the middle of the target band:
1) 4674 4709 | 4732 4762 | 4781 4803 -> 0.026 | 1.47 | 1.42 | 1.44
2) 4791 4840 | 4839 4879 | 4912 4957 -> 0.022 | 1.45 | 1.51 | 1.47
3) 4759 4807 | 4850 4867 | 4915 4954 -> -0.122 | 1.43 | 1.51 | 1.47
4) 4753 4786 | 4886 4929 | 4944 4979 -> 0.081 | 1.42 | 1.61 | 1.56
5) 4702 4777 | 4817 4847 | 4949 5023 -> 0.029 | 1.41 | 1.59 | 1.48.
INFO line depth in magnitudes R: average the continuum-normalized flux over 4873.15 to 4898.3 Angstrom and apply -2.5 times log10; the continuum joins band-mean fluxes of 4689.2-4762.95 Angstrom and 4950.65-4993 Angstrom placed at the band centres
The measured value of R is 0.08 mag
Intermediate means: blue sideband 1.41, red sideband 1.54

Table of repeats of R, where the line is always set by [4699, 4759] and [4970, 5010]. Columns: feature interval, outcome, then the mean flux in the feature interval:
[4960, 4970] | -0.10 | 1.69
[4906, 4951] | 0.03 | 1.48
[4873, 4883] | 0.18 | 1.27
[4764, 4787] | -0.02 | 1.46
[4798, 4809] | 0.01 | 1.44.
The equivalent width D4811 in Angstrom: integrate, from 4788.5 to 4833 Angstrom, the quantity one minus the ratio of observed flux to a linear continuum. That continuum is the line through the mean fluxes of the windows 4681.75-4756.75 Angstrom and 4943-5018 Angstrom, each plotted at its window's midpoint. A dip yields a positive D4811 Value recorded 1.3 Angstrom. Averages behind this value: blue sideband 1.43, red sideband 1.6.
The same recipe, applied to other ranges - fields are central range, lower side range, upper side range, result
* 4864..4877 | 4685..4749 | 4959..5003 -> 0.7 Angstrom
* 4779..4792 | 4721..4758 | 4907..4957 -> -0.3 Angstrom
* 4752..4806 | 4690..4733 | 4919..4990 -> 1.3 Angstrom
